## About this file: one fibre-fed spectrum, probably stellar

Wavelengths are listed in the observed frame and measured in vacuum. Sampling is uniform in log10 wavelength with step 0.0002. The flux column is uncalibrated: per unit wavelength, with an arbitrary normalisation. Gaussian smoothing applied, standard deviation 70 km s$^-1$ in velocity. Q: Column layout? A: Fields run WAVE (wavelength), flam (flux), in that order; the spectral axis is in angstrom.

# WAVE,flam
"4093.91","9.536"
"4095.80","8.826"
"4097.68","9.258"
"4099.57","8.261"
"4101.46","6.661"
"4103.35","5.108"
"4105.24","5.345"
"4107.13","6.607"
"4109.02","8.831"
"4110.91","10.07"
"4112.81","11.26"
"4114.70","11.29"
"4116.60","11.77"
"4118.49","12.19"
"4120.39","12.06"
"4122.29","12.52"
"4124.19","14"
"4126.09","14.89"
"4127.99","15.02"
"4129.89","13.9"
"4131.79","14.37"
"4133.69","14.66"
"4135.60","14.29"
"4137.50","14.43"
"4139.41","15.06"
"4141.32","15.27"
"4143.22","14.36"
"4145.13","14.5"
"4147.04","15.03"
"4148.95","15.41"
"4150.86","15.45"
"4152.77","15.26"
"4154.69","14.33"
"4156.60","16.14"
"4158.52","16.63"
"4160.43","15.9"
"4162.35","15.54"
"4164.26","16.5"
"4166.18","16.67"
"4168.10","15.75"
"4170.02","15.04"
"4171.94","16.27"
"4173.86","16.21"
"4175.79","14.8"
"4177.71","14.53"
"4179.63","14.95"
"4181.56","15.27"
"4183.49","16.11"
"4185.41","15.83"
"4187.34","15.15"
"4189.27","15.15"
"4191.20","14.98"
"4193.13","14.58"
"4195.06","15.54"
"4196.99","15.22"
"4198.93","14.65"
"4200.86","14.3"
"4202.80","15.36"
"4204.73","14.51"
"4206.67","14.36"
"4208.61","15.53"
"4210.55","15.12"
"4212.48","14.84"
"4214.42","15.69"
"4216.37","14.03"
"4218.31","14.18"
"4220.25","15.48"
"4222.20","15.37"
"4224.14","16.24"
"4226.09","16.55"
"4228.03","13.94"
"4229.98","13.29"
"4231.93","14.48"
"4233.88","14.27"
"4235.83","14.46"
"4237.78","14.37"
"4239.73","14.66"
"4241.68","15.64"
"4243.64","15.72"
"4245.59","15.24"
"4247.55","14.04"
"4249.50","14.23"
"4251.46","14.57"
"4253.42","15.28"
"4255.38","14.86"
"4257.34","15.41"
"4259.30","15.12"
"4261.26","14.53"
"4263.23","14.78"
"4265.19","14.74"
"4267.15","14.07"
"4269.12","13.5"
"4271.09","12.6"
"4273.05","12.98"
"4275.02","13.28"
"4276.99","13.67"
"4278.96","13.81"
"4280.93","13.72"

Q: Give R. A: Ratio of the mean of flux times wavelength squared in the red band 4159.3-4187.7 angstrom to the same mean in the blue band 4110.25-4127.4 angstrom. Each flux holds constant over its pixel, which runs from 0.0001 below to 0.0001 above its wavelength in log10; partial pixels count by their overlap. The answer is 1.30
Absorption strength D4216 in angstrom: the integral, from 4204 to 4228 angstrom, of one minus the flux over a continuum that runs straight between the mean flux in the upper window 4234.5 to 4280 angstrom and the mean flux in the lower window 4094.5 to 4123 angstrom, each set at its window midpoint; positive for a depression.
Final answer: -3.9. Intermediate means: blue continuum 9.32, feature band 15.1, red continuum 14.4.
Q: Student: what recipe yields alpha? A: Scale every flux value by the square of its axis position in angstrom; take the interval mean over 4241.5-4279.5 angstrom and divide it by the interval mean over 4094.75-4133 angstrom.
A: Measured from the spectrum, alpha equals 1.45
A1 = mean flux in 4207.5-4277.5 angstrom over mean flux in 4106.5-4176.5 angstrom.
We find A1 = 1.0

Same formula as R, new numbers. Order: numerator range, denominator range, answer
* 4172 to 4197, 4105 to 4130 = 1.37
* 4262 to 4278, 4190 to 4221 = 0.95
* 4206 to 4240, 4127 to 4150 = 1.05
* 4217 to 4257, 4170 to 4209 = 1.00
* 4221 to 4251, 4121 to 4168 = 1.03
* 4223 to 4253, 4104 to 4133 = 1.35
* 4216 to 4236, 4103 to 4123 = 1.59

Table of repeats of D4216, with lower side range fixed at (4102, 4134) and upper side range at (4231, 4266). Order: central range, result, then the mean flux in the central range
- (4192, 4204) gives -1.33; 14.9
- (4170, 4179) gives -1.82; 15.4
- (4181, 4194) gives -2.12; 15.3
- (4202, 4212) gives -0.93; 15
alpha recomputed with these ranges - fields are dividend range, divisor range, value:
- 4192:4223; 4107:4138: 1.23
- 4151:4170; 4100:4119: 1.83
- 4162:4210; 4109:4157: 1.14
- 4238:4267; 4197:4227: 1.01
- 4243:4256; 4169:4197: 1.00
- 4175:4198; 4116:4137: 1.14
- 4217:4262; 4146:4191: 0.99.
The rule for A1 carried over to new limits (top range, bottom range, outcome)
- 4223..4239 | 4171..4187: 0.95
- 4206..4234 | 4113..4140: 1.10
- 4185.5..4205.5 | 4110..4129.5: 1.19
